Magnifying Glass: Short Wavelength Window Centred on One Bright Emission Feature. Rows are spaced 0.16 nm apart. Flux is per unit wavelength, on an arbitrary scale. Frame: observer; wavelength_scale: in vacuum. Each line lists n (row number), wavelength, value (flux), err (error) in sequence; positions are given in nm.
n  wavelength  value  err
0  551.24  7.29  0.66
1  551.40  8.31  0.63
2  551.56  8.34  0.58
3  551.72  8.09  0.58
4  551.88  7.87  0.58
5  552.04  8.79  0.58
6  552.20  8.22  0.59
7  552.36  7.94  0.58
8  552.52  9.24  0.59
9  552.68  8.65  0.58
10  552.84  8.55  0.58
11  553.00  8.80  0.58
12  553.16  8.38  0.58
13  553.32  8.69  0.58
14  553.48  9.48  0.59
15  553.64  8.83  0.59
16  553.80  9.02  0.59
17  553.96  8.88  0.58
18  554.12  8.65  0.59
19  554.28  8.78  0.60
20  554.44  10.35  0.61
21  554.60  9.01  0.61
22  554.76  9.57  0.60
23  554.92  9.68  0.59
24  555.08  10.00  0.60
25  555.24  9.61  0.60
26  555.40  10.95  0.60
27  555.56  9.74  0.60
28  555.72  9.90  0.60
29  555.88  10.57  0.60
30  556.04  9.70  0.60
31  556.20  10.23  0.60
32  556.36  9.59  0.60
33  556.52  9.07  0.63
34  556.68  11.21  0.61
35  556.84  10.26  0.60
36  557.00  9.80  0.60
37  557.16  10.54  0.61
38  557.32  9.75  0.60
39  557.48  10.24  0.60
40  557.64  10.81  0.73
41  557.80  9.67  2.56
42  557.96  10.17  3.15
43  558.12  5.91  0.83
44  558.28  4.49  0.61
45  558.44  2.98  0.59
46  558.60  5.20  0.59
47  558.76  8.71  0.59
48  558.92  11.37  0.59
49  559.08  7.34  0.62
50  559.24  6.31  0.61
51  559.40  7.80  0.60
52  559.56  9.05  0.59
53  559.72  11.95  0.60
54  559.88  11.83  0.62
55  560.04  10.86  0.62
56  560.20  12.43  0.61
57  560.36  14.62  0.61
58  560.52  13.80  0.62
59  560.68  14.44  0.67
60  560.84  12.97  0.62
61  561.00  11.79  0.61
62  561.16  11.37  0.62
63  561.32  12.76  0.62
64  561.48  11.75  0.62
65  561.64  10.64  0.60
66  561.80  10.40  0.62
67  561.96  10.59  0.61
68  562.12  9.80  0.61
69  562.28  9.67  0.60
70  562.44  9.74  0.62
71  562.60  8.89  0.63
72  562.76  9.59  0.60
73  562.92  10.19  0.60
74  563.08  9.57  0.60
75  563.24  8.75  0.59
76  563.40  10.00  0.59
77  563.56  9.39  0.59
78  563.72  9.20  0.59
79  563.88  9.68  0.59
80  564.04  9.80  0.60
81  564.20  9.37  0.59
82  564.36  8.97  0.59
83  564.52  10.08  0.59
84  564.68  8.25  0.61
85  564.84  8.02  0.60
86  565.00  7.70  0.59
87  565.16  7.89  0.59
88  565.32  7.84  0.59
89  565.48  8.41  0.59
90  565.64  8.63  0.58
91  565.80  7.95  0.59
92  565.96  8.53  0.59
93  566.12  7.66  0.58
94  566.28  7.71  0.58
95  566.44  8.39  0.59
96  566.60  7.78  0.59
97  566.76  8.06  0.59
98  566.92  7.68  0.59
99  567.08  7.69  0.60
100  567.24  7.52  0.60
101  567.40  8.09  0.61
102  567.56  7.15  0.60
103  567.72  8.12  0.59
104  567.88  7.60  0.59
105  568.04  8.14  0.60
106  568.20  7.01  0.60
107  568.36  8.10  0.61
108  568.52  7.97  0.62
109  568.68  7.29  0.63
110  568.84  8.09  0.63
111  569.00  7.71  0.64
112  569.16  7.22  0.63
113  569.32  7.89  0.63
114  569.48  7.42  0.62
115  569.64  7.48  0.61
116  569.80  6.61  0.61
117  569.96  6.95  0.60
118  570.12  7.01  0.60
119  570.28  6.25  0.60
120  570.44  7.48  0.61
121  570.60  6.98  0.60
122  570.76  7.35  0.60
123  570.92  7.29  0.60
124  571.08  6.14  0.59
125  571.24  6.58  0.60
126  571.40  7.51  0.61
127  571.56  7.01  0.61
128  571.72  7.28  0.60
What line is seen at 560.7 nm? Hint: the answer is C IV 1549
